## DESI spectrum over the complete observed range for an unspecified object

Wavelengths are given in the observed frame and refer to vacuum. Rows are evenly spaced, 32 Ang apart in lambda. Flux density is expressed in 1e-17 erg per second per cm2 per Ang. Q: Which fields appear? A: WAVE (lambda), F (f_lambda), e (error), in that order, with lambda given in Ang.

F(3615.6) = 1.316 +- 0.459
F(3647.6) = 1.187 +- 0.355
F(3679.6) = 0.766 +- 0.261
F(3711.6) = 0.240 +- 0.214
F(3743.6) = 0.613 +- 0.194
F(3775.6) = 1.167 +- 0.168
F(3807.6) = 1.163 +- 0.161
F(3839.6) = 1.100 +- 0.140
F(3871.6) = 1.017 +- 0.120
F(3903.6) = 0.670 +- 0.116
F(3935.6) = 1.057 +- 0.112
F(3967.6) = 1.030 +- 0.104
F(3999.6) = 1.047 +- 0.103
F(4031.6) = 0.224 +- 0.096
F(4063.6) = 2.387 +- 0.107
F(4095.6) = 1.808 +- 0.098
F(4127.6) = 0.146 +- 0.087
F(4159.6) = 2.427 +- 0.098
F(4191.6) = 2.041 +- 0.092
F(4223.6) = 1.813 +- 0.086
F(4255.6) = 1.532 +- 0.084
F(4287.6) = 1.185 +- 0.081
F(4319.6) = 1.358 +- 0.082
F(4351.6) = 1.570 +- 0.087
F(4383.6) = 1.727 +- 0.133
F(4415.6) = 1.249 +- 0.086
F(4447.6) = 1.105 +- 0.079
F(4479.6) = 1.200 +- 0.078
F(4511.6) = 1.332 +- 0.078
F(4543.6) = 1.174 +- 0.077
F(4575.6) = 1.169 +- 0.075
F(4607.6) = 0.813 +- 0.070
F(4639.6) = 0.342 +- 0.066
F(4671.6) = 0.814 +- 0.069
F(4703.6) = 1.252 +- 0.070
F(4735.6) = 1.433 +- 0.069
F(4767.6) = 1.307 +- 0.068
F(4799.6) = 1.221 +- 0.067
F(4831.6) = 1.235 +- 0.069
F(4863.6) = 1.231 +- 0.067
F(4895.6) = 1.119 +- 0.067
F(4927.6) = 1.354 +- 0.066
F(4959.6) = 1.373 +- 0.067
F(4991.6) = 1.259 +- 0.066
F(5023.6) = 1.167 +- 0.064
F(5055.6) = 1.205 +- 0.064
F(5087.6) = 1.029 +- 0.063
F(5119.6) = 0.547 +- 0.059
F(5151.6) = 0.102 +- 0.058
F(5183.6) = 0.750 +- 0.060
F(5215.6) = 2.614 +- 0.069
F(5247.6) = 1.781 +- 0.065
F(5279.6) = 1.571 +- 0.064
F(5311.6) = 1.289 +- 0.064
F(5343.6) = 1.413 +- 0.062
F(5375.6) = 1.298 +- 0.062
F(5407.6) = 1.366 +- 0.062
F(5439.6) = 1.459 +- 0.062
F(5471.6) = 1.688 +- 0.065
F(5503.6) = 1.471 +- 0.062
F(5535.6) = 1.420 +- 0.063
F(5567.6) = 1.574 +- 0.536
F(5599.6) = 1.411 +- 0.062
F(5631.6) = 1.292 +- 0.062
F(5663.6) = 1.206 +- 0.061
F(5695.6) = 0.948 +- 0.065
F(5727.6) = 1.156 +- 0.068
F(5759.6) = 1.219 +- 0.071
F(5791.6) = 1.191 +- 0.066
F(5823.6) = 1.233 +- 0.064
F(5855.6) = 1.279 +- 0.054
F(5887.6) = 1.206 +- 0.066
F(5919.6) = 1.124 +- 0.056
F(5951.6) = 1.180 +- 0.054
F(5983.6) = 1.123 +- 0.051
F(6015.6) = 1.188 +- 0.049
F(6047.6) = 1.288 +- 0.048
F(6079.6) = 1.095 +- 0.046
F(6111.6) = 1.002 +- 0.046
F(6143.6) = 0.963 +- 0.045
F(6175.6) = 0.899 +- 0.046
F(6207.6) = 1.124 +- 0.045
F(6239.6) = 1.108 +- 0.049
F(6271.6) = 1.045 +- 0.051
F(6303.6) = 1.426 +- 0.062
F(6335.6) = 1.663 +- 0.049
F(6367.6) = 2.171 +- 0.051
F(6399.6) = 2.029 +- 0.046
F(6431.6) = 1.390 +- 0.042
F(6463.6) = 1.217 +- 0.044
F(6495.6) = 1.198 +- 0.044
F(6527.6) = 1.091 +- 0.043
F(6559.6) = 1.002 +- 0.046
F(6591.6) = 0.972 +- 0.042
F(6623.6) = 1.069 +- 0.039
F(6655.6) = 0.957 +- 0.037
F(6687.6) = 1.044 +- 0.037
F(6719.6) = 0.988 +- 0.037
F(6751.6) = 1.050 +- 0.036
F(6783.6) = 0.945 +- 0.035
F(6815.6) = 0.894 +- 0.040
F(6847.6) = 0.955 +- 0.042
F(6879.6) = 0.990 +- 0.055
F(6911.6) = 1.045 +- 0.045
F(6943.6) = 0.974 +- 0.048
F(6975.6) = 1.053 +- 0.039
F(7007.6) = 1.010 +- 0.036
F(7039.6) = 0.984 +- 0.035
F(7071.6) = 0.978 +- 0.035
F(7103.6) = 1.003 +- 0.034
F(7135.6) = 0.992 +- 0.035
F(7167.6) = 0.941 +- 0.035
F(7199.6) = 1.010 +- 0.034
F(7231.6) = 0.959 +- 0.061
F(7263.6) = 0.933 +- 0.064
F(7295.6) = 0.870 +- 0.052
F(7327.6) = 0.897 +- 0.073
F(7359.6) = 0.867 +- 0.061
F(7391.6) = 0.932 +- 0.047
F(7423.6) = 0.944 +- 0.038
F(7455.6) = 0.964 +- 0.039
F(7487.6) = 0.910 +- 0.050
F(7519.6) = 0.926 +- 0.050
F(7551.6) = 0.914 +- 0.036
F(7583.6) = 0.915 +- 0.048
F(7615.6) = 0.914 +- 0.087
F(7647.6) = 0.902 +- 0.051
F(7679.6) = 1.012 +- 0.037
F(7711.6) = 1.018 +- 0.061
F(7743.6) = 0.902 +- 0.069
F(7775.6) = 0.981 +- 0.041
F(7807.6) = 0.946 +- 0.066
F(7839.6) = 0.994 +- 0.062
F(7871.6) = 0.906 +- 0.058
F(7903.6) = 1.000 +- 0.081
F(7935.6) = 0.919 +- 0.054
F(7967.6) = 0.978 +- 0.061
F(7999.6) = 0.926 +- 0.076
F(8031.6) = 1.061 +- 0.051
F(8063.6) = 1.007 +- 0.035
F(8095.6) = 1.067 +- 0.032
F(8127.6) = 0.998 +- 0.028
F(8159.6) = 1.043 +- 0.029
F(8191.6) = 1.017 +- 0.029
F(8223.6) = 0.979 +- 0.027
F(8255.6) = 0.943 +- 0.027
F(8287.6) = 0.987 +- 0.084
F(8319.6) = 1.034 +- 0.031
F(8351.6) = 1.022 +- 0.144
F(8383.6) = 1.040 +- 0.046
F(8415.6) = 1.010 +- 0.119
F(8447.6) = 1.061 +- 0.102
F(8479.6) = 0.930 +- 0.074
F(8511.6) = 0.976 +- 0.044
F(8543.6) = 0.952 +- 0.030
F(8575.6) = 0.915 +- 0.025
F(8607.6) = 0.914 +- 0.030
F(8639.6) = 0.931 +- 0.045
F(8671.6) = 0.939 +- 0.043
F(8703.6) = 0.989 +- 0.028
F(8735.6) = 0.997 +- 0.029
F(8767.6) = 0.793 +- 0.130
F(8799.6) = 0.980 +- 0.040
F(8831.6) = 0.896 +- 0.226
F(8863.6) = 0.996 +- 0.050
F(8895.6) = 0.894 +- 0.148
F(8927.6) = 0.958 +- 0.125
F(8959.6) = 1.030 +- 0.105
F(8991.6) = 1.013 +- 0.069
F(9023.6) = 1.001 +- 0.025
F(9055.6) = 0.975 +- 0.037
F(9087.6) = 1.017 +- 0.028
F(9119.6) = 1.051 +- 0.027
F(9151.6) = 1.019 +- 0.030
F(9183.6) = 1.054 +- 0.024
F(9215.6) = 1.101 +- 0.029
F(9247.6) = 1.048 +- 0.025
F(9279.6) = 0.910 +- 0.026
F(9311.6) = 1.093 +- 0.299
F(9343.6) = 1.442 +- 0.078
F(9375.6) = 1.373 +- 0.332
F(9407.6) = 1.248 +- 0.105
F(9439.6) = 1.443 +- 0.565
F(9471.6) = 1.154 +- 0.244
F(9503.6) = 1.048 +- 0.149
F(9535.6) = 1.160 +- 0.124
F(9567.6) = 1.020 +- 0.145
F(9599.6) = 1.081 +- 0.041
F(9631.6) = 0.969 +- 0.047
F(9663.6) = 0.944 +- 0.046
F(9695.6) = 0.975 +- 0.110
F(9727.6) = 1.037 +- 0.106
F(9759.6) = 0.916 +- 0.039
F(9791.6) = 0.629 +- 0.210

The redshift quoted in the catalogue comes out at 1.28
